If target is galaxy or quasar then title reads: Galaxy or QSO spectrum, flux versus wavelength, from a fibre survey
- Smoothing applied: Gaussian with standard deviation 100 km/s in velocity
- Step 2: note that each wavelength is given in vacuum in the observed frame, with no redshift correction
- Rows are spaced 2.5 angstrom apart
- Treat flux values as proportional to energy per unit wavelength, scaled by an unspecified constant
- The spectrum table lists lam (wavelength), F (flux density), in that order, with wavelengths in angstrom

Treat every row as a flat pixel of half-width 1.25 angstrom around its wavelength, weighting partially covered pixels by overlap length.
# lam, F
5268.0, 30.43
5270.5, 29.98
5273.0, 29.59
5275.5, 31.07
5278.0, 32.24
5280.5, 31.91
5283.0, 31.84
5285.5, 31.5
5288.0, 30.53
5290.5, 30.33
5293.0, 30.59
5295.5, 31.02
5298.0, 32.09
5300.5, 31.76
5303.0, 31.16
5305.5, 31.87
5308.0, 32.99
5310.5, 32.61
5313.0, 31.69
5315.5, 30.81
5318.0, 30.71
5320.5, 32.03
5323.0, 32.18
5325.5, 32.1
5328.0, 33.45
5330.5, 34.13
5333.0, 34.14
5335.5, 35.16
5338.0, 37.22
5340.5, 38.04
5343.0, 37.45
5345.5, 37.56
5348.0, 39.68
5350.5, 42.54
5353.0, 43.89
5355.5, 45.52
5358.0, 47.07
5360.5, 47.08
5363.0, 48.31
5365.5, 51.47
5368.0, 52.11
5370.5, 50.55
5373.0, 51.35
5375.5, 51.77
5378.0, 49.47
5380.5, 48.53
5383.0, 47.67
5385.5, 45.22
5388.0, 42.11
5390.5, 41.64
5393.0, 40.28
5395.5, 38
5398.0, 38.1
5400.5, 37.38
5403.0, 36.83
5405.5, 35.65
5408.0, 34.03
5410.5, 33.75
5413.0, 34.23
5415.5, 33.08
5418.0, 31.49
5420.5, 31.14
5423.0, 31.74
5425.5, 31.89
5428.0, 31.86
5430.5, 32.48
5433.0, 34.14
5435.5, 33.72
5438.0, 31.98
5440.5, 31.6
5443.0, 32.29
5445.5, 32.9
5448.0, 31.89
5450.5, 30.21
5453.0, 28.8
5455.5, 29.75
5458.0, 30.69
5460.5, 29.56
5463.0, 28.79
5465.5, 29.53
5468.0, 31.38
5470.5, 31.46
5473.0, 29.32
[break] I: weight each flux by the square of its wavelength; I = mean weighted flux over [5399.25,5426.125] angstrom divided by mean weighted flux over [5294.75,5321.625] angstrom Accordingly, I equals 1.1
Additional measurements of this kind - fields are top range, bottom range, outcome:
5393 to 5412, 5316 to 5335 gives 1.15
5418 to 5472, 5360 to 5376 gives 0.64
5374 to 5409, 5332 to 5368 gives 1.01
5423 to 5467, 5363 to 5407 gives 0.72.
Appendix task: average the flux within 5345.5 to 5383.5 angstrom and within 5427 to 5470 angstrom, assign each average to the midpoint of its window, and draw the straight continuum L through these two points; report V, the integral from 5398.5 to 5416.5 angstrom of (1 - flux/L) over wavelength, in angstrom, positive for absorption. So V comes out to 1.9 angstrom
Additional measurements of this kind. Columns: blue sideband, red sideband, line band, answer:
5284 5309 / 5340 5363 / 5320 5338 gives 2.1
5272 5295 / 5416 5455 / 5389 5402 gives -3.1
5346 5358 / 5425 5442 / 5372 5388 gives -3.6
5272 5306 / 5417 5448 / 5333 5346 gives -2.1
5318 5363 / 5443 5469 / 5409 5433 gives 0.2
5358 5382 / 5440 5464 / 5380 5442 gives 6.4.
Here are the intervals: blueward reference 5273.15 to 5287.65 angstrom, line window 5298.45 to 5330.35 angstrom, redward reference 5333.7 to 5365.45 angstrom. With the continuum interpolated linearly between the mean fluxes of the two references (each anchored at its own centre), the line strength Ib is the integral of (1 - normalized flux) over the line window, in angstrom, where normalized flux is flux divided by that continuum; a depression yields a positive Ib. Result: 3.95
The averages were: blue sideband 31.5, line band 32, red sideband 41.9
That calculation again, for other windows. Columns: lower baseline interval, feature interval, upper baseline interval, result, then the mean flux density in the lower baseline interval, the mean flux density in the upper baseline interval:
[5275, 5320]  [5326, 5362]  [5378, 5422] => -4.8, 31.5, 38.5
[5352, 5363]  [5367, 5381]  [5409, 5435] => -2.6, 46.2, 32.6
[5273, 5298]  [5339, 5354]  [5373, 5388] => 0.9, 31.2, 48.2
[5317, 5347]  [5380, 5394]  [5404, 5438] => -4.4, 34.6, 33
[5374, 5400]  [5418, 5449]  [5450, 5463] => 1.9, 44.1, 29.7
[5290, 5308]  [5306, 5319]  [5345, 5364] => 1.0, 31.4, 44.2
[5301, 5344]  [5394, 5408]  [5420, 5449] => -1.9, 33.3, 32.3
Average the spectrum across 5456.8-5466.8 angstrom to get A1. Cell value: 29.6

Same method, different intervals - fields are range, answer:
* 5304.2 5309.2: 32.4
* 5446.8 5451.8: 31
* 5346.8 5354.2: 42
